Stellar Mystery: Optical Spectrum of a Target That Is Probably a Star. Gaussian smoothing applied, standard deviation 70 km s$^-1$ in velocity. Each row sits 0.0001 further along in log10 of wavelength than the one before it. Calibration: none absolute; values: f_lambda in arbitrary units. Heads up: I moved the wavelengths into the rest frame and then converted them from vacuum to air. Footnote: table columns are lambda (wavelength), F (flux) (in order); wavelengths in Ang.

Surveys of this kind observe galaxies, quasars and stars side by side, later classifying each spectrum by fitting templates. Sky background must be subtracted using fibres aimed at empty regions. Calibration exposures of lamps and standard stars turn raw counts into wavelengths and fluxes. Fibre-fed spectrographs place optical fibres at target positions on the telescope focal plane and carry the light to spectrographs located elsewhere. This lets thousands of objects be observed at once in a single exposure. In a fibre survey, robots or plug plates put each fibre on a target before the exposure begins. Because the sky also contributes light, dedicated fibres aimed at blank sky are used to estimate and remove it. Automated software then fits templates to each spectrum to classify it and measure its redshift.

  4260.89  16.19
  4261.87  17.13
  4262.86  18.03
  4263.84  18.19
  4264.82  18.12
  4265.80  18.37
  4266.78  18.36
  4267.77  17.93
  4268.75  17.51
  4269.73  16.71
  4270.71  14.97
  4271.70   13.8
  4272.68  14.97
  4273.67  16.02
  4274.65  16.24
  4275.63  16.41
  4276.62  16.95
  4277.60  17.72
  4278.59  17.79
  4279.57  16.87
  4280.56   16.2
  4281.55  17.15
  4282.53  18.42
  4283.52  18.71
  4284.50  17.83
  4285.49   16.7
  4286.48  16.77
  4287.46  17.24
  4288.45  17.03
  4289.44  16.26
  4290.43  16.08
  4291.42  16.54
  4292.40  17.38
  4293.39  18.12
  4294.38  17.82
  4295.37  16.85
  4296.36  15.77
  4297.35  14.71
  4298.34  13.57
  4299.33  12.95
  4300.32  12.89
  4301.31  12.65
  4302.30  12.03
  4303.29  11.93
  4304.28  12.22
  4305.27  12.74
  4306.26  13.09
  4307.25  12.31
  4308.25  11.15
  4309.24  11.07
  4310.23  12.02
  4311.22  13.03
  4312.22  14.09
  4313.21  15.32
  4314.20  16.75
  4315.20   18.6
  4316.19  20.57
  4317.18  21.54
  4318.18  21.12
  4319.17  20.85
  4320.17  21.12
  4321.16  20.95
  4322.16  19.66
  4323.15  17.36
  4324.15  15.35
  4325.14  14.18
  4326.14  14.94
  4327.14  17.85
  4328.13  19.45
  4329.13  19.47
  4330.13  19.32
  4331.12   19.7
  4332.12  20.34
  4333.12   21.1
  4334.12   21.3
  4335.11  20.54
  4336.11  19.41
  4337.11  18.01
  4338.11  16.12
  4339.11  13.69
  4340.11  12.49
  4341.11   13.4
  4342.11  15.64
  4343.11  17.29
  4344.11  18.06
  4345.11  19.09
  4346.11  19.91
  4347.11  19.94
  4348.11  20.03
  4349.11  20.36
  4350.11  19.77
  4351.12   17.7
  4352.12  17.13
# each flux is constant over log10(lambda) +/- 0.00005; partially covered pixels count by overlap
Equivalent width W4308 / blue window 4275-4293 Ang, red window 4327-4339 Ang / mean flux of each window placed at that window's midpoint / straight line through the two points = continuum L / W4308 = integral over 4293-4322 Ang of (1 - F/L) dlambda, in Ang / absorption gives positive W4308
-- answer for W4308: 4.3 Ang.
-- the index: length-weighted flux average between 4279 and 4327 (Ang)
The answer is 16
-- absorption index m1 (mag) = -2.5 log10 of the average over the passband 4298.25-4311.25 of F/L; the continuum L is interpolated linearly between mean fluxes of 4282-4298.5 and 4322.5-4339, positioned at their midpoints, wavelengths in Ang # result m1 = 0.37 mag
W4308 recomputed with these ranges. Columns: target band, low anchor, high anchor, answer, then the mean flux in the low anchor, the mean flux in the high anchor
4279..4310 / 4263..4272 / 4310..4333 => 4.34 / 17.2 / 18.1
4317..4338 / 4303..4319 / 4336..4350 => -3.75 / 15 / 17.4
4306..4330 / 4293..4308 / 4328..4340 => -0.43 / 13.9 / 18.8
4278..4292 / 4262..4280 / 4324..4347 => 0.00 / 16.9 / 17.8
